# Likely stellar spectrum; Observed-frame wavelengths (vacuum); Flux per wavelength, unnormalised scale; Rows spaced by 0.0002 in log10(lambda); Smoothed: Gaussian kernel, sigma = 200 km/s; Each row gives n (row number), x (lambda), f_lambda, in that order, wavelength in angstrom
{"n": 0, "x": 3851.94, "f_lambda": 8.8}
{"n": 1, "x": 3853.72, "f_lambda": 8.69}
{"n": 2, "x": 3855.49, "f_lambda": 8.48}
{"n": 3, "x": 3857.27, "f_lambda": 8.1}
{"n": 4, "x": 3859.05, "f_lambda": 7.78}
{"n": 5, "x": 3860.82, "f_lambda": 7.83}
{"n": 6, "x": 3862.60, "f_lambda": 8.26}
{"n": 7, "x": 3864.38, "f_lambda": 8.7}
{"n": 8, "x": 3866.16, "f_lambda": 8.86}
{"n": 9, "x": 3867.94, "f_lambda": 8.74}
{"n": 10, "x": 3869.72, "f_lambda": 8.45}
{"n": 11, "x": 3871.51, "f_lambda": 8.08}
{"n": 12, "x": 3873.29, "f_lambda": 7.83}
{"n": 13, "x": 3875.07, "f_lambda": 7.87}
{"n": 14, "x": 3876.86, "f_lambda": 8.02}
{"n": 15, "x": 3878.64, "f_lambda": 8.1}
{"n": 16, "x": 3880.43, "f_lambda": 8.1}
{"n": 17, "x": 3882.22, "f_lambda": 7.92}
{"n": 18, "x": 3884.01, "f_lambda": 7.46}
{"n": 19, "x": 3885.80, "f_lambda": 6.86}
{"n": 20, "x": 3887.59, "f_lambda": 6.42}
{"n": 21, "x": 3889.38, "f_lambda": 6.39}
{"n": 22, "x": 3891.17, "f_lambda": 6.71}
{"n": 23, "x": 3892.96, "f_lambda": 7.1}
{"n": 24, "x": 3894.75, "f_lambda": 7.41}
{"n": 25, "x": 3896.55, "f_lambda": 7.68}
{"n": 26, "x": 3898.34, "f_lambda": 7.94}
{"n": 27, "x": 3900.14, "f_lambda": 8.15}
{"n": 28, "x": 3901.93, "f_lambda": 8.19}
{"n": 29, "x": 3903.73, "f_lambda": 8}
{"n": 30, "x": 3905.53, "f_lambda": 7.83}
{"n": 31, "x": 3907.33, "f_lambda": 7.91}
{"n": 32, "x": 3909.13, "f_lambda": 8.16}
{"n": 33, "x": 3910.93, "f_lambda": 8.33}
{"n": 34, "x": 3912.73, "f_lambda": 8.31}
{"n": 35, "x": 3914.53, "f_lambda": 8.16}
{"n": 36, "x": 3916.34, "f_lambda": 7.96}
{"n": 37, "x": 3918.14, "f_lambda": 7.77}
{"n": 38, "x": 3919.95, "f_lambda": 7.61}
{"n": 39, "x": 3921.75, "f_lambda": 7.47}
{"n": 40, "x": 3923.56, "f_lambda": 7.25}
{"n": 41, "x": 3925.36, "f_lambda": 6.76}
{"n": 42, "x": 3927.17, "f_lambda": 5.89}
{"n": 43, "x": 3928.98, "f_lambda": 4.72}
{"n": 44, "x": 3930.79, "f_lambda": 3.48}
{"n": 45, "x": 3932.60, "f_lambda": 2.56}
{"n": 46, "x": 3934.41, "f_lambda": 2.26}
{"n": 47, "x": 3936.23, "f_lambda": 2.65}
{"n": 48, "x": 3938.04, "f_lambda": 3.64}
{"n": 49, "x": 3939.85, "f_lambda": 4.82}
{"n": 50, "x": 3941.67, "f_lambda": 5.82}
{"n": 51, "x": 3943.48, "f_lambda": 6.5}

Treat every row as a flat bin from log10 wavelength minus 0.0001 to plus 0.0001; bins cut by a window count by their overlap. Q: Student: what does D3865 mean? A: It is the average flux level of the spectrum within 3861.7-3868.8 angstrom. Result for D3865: 8.64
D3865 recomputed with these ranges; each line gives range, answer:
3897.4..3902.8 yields 8.1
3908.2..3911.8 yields 8.24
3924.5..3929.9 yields 5.77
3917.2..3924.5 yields 7.53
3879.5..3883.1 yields 8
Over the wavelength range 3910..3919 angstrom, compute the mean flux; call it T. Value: 8.11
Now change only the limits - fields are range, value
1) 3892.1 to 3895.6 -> 7.26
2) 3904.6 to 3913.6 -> 8.11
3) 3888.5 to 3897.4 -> 7.06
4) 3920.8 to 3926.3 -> 7.17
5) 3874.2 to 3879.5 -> 8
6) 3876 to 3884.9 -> 7.92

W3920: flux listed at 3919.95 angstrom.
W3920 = 7.61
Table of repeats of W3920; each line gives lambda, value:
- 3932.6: 2.56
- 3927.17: 5.89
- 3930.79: 3.48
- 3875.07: 7.87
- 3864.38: 8.7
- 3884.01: 7.46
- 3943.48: 6.5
